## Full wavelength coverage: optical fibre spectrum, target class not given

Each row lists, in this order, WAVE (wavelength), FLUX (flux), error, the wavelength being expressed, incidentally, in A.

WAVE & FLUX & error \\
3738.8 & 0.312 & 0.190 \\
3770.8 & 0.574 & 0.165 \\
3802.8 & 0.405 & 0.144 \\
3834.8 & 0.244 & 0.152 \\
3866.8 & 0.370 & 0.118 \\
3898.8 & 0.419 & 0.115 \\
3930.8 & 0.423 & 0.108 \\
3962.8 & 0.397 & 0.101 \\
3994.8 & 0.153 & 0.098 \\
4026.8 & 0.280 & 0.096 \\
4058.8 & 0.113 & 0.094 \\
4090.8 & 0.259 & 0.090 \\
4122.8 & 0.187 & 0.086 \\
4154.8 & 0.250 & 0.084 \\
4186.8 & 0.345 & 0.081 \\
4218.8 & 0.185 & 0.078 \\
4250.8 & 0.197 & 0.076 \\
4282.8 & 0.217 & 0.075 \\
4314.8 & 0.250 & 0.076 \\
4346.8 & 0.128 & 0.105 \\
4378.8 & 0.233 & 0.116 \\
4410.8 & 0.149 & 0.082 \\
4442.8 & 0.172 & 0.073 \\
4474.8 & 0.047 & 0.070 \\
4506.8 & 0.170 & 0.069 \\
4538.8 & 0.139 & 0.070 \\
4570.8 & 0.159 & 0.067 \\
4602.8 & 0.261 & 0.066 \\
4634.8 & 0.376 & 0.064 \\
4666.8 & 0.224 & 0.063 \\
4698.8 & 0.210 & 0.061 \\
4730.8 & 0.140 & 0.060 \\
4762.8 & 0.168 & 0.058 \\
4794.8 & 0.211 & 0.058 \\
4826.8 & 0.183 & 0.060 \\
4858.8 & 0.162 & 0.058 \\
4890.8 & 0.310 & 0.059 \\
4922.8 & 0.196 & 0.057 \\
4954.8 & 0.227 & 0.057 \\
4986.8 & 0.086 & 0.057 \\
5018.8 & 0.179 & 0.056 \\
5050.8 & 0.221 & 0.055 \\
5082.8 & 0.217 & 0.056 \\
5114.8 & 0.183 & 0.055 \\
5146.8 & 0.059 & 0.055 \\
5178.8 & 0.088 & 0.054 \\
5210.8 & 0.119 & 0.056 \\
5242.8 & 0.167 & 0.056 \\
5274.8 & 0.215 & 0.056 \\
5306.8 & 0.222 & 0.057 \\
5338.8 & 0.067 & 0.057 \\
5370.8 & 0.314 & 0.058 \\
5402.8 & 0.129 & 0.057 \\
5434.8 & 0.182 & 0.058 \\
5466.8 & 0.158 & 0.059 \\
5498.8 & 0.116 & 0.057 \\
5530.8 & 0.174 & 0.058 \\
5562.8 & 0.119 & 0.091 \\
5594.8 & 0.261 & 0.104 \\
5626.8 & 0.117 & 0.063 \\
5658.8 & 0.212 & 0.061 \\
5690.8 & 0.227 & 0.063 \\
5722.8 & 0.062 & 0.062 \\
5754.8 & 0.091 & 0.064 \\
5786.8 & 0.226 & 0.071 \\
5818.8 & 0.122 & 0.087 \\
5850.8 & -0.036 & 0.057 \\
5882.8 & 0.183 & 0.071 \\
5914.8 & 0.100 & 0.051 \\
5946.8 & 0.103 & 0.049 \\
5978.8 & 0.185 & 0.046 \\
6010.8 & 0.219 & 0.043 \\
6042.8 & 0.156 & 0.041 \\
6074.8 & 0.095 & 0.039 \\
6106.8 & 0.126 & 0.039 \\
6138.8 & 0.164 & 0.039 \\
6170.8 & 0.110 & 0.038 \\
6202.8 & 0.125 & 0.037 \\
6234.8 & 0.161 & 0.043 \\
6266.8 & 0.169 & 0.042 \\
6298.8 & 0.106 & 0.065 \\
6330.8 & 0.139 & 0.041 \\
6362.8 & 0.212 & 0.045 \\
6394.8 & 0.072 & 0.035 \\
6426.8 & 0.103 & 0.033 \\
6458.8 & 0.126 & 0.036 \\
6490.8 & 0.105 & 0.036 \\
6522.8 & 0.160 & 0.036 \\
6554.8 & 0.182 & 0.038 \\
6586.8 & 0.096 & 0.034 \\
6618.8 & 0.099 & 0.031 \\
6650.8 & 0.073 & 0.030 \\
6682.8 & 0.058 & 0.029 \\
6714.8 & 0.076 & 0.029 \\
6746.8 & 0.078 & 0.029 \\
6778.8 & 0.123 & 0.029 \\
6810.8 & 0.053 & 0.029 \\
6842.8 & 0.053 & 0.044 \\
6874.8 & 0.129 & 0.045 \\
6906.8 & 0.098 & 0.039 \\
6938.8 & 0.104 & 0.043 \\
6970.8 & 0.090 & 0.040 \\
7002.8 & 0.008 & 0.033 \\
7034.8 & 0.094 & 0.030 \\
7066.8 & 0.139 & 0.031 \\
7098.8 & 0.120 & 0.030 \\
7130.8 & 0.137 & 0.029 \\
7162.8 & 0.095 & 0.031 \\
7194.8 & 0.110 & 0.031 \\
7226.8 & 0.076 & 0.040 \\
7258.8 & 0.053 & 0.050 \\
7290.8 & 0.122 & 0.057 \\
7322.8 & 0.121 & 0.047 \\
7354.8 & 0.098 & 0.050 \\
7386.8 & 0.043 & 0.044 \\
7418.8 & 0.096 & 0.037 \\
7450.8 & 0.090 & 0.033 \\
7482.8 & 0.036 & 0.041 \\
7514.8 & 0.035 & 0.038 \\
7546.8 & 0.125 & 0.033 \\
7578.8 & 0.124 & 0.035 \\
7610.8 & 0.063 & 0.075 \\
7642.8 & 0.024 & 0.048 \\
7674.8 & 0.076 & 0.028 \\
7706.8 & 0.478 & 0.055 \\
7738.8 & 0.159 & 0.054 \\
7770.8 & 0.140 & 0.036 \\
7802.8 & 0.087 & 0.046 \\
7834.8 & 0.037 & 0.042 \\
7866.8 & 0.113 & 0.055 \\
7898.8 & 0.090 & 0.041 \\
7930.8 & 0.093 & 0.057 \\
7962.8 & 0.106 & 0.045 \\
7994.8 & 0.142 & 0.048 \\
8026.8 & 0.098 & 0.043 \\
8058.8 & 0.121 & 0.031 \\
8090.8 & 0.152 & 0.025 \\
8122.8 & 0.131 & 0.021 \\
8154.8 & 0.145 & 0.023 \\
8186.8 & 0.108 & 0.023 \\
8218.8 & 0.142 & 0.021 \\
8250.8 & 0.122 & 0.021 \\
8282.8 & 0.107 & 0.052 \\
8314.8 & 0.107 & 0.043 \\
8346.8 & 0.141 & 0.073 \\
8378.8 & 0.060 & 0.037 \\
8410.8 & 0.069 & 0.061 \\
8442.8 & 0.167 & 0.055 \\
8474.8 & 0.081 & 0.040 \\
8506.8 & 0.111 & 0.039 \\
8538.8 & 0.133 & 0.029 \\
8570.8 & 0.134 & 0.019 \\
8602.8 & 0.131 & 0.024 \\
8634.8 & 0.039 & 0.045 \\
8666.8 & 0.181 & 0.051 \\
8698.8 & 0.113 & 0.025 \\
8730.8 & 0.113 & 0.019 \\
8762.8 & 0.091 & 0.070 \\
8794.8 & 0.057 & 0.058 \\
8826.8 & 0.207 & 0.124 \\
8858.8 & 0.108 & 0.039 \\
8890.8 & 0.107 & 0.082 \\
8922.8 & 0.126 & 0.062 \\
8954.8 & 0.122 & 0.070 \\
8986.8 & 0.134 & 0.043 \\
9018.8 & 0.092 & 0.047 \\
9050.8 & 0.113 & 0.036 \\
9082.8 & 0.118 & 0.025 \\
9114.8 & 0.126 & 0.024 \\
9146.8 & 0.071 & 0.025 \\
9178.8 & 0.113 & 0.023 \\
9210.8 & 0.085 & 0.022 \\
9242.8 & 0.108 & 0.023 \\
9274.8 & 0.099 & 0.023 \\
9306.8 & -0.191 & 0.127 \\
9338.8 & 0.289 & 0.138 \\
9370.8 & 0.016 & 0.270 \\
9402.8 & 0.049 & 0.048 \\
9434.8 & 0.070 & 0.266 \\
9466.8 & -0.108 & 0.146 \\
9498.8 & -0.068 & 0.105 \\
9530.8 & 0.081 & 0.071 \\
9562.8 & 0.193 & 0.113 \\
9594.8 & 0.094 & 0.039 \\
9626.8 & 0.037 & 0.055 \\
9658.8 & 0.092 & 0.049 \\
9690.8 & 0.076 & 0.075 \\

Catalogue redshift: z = 1.066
